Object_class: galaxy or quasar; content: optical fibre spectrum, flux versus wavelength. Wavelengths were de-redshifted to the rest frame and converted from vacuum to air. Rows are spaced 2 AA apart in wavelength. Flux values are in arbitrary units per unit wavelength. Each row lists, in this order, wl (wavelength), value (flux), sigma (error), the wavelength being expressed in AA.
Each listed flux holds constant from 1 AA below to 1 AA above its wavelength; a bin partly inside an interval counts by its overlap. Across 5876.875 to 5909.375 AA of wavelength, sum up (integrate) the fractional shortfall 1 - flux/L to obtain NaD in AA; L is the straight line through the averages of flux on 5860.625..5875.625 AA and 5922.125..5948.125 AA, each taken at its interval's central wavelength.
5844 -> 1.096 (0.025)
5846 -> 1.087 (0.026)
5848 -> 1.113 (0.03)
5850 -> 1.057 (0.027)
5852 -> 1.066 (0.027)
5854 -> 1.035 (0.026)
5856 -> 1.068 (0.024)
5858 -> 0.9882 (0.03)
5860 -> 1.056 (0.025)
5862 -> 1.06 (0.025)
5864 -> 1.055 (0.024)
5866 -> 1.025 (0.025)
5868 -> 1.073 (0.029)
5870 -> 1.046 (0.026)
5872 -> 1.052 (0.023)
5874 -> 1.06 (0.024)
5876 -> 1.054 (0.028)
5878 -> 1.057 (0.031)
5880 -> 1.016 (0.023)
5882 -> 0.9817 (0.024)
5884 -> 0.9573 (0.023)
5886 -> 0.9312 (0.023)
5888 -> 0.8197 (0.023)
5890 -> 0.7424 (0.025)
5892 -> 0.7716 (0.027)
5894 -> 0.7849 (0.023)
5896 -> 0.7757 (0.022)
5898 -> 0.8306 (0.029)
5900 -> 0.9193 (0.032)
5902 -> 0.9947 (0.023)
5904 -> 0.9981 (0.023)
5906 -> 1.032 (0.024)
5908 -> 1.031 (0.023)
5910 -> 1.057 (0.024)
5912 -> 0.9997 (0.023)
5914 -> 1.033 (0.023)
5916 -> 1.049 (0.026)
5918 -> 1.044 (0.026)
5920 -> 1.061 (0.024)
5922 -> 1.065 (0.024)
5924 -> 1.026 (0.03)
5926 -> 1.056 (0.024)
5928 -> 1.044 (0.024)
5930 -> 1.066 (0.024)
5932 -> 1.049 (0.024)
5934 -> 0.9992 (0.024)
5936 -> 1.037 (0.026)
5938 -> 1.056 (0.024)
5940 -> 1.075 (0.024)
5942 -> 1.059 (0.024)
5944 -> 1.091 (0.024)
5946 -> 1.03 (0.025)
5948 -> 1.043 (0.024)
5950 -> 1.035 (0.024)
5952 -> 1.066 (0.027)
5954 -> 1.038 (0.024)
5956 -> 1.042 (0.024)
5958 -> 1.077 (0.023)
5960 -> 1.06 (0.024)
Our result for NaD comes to 4.2 AA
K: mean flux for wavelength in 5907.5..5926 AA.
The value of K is 1.04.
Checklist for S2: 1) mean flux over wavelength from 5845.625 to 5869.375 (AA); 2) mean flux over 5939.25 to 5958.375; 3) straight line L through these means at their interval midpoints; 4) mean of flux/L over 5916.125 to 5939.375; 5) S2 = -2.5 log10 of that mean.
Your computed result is 0.01 mag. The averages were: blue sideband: 1.06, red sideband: 1.05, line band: 1.05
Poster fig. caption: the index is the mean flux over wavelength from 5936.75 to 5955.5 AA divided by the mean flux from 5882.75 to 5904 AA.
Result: 1.2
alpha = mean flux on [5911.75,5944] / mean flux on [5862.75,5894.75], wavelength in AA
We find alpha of 1.08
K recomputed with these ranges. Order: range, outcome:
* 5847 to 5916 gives 0.987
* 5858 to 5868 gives 1.05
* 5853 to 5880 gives 1.05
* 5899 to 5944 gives 1.04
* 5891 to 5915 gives 0.936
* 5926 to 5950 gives 1.05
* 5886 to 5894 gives 0.798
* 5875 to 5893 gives 0.926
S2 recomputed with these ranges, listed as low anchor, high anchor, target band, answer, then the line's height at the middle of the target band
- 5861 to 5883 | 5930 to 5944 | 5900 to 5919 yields 0.03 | 1.05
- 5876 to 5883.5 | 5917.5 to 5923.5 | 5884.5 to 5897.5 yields 0.26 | 1.03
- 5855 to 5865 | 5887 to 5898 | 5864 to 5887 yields -0.12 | 0.921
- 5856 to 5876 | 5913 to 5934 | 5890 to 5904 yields 0.23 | 1.05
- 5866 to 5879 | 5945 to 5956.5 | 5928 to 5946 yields -0.01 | 1.04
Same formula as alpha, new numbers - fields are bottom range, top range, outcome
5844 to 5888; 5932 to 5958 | 1.01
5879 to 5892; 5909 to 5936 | 1.16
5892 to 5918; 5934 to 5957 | 1.10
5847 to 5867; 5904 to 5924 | 0.99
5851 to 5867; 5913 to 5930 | 1.00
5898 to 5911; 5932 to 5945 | 1.06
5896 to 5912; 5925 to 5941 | 1.08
